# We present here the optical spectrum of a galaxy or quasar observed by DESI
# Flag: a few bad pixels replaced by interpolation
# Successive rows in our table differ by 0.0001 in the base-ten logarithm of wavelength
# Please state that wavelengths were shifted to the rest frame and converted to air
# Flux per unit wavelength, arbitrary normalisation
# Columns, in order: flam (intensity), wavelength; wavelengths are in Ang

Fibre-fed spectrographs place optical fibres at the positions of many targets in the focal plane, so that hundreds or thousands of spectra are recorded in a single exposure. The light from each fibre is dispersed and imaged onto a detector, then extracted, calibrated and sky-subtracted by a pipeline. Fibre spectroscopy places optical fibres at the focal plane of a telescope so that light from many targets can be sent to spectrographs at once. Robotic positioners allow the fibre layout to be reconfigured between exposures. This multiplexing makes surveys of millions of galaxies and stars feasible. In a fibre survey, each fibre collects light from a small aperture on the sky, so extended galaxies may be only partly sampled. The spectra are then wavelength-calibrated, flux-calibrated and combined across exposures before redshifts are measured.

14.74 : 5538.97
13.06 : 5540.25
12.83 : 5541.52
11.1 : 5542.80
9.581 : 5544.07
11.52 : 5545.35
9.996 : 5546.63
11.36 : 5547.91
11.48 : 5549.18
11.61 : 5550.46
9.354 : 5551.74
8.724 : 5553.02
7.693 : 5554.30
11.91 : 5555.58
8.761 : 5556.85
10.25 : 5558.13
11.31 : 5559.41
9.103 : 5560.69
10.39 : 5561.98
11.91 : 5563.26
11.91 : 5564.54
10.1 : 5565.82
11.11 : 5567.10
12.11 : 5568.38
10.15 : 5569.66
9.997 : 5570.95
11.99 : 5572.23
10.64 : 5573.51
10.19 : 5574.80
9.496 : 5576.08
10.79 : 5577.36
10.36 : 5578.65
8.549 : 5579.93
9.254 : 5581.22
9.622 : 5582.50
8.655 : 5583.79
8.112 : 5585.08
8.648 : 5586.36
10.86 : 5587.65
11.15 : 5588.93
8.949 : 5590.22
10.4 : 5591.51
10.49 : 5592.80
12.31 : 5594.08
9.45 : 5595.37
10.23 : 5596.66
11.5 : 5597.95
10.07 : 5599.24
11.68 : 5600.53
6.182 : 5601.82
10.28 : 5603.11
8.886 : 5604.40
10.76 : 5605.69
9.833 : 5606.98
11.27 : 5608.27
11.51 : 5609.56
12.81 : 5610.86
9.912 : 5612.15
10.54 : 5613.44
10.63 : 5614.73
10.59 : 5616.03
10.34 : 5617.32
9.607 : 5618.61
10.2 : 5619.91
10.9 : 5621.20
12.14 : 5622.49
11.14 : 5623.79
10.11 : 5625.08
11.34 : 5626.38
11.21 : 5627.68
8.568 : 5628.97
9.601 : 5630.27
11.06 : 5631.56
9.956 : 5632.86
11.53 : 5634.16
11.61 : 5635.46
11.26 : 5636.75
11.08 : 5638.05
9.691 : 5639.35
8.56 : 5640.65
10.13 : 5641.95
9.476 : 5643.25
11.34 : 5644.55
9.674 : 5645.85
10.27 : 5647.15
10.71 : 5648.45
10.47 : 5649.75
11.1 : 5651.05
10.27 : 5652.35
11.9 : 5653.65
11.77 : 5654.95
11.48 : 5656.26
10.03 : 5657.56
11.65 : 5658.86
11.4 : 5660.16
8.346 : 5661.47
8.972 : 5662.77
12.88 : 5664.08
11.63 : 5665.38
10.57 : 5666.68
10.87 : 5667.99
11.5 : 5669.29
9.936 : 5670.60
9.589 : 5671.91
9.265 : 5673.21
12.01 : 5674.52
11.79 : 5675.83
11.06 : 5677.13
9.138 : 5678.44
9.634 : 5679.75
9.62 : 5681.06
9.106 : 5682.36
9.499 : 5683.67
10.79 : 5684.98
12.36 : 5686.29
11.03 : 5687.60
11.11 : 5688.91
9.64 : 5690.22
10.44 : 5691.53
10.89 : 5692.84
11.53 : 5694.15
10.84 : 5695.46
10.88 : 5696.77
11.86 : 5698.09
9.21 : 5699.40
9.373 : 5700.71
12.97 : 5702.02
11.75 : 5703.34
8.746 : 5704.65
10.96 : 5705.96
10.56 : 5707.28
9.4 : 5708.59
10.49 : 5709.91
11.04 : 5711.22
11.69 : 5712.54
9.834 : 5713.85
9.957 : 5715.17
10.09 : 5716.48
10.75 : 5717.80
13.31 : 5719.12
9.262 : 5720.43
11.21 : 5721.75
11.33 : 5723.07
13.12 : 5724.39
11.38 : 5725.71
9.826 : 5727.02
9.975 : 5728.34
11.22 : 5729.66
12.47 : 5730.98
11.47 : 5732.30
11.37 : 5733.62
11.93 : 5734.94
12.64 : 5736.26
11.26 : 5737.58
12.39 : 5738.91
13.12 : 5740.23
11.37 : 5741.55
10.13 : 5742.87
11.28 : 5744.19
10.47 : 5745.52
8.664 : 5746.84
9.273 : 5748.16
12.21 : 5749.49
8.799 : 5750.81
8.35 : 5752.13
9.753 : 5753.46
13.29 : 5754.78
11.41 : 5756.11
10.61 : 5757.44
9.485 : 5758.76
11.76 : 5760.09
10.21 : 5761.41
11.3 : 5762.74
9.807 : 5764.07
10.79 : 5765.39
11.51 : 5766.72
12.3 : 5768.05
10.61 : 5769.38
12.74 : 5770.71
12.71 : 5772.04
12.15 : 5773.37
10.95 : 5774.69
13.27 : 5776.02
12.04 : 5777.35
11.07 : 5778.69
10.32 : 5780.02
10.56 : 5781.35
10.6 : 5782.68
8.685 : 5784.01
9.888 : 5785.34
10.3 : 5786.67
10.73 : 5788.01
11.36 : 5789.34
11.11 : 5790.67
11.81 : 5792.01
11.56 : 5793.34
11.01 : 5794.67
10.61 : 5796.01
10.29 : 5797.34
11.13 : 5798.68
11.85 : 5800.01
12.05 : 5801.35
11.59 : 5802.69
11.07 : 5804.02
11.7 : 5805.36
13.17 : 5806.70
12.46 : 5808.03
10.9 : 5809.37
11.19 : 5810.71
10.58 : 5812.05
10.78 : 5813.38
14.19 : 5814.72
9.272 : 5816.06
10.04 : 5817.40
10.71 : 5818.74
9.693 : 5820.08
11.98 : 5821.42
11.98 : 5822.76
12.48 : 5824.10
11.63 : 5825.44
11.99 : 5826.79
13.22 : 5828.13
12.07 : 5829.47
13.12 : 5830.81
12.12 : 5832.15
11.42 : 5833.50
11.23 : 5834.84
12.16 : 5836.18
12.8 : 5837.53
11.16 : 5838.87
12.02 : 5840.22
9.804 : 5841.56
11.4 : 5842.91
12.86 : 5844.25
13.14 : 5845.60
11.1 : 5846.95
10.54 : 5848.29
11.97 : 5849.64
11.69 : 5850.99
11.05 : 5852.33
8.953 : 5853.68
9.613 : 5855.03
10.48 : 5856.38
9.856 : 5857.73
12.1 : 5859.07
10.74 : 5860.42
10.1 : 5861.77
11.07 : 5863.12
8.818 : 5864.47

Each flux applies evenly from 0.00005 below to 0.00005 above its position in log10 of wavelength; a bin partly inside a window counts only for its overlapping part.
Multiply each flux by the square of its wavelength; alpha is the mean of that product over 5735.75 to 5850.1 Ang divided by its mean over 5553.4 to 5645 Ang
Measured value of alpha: 1.17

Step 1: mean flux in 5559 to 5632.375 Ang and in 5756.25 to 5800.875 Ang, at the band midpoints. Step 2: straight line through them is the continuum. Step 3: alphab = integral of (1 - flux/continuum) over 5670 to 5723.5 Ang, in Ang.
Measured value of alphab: 0.9 Ang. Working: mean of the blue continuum 10.4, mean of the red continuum 11.1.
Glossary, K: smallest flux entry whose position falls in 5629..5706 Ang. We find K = 8.346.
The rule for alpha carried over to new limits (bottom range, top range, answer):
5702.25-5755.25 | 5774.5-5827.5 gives 1.05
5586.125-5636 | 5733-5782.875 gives 1.12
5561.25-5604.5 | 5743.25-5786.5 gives 1.13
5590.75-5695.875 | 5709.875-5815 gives 1.10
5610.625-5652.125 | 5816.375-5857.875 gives 1.17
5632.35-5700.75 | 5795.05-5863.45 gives 1.14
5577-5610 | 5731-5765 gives 1.16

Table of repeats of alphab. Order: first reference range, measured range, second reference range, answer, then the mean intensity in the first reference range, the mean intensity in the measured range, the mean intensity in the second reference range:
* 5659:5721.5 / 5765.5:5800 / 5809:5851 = 0.3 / 10.6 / 11.2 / 11.6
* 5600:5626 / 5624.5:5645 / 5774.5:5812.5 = 0.3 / 10.5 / 10.4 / 11.2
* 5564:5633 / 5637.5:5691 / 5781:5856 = 0.6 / 10.3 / 10.5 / 11.3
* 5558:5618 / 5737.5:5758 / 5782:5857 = 0.5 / 10.3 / 10.8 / 11.3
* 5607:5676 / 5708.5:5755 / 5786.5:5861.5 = 0.3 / 10.7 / 10.9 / 11.4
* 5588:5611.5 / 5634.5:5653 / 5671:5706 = 0.1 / 10.4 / 10.4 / 10.5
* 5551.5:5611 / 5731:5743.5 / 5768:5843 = -0.8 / 10.2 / 11.8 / 11.4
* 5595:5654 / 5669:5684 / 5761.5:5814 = 0.8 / 10.5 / 10.2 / 11.2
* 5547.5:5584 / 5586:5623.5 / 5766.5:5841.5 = 0.2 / 10.3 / 10.4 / 11.5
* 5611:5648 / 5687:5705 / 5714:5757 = 0.1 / 10.5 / 10.8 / 11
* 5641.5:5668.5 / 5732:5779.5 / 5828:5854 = 0.3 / 10.7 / 11.2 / 11.7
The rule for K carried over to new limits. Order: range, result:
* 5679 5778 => 8.35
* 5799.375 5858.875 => 8.953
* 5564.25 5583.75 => 8.549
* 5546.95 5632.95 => 6.182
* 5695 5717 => 8.746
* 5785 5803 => 9.888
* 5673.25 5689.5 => 9.106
